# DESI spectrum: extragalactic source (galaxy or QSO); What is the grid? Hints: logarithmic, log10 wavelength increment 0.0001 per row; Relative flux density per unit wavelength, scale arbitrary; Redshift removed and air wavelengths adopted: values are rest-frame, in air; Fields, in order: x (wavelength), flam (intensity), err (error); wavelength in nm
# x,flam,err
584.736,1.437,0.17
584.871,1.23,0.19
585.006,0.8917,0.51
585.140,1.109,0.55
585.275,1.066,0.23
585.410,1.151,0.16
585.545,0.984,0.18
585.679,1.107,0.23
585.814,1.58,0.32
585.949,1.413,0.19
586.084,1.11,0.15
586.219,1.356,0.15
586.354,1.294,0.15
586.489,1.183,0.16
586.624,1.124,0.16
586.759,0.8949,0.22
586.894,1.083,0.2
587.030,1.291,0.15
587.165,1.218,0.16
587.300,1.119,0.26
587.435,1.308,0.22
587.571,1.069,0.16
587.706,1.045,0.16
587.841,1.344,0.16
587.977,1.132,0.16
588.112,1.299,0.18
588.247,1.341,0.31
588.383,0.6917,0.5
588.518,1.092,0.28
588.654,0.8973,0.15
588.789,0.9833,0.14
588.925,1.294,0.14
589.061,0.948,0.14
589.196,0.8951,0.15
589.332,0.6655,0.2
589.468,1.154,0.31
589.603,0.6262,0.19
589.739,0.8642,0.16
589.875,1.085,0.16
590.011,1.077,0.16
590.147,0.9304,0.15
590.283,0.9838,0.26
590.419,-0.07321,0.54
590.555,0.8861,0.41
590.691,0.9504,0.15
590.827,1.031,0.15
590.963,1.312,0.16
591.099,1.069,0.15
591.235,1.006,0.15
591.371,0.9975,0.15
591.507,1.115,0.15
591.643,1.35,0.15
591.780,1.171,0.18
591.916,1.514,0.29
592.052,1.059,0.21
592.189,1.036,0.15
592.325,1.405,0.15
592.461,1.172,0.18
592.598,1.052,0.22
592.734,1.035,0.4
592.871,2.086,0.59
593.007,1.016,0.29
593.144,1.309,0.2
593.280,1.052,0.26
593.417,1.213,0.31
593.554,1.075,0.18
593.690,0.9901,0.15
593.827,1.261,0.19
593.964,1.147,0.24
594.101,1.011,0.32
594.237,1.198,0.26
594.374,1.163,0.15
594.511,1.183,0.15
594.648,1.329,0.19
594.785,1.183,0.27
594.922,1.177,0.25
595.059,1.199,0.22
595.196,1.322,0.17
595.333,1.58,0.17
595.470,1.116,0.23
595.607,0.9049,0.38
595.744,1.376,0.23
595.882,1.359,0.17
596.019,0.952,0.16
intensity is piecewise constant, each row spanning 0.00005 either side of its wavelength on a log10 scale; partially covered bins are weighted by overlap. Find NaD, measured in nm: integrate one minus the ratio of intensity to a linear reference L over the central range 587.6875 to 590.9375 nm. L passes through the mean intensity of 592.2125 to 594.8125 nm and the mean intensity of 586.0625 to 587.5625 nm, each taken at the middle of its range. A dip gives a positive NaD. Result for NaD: 0.60 nm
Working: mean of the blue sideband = 1.18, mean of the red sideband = 1.2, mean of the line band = 0.967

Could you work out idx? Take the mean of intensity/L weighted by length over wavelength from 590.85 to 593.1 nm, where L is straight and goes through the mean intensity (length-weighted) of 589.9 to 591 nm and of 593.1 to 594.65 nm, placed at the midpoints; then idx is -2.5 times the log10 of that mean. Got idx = -0.20 mag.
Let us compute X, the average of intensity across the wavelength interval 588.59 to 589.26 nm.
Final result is 1.01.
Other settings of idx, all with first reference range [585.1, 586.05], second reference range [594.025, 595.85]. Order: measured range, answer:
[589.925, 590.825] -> 0.426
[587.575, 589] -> 0.089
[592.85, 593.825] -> 0.002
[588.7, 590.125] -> 0.251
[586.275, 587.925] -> 0.035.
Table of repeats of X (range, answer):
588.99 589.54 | 0.916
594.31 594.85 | 1.21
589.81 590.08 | 1.08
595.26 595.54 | 1.35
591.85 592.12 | 1.29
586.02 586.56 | 1.24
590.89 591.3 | 1.13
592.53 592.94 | 1.39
